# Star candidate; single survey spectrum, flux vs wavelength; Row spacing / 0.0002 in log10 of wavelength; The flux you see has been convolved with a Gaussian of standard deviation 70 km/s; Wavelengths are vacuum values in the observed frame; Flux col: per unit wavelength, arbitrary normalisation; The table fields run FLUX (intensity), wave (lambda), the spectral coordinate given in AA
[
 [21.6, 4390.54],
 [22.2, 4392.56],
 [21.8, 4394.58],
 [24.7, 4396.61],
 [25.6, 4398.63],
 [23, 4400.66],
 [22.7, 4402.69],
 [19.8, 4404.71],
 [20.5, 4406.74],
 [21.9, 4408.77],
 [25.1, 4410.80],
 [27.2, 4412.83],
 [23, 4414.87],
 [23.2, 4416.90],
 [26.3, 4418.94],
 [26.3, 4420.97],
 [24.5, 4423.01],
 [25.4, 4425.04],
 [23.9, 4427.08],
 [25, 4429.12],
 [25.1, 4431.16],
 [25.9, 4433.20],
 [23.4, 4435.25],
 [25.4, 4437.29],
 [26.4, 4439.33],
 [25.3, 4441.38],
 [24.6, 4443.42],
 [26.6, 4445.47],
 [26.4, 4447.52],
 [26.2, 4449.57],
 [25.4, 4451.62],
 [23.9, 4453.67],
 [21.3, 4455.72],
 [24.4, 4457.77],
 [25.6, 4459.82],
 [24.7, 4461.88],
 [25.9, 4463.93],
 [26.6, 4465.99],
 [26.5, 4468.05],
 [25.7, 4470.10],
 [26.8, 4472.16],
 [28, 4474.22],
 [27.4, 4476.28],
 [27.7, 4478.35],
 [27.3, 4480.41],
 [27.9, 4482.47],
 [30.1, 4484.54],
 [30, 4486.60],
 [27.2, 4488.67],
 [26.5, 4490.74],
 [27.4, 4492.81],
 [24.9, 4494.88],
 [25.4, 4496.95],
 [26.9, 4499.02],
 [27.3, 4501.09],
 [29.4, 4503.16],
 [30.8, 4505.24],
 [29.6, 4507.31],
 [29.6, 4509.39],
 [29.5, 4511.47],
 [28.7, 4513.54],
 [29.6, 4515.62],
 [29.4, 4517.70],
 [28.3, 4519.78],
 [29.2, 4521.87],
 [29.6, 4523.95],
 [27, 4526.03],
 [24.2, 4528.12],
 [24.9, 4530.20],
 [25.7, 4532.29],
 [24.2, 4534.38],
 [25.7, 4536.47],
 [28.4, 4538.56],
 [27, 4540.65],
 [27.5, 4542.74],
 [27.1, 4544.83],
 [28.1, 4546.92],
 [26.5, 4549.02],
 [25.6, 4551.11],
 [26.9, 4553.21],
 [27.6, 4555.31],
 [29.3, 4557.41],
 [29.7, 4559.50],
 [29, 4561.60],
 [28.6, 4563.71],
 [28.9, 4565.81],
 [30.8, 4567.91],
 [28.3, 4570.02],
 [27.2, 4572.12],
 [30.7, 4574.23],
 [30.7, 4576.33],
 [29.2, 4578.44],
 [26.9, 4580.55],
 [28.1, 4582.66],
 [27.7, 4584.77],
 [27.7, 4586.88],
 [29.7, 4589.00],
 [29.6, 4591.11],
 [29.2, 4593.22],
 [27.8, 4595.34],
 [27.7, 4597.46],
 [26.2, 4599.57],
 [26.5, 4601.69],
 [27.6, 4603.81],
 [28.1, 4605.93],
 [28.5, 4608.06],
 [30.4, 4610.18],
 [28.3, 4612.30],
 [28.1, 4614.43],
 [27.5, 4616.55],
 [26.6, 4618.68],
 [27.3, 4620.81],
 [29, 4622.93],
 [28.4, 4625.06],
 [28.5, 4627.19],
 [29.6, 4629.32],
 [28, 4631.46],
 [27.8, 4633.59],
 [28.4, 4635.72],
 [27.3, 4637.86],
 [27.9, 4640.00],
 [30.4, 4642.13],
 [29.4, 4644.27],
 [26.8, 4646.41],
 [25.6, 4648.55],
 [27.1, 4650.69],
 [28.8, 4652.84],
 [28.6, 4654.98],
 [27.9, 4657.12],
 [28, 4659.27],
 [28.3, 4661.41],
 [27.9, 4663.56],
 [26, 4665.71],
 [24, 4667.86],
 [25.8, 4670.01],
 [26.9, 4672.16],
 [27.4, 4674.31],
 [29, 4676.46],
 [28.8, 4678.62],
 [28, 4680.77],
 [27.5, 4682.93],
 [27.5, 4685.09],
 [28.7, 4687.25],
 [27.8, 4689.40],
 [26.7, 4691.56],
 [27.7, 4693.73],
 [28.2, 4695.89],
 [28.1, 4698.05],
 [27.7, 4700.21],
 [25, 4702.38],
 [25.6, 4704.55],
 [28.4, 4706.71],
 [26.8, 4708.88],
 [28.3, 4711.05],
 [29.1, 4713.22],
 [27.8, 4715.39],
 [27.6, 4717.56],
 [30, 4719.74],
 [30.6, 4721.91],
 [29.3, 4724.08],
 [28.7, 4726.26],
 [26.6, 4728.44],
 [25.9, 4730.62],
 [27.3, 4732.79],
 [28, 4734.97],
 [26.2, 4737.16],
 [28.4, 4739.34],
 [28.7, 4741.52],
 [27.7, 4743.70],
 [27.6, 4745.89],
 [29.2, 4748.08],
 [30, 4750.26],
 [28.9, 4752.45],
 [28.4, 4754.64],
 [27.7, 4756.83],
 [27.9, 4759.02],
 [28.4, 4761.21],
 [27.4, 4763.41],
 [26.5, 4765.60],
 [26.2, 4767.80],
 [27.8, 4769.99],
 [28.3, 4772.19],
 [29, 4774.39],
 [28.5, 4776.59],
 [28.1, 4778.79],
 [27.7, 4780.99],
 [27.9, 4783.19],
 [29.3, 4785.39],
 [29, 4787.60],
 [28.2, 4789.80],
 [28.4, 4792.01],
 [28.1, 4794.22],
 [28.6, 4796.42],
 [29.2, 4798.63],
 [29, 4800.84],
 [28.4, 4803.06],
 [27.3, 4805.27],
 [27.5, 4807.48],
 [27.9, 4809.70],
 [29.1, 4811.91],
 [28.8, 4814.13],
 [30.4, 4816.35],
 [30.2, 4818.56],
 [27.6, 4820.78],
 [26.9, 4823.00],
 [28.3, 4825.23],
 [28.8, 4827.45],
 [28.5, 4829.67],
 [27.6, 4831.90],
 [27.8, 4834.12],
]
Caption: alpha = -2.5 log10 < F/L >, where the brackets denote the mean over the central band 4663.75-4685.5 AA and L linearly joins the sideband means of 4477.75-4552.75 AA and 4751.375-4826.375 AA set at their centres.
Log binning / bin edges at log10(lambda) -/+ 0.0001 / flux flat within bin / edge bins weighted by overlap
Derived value 0.035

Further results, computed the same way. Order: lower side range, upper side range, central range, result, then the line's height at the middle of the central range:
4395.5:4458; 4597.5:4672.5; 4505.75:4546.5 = -0.07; 26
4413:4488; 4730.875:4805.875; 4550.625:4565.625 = -0.06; 26.6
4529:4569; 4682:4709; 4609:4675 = -0.02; 27.4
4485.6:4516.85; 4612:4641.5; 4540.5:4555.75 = 0.04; 28.2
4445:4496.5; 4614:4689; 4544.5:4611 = -0.04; 27.2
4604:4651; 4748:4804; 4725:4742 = 0.03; 28.3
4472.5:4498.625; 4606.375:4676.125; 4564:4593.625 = -0.05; 27.7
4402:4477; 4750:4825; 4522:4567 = -0.05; 25.9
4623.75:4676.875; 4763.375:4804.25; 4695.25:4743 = 0.01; 28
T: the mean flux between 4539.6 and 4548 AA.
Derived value 27.4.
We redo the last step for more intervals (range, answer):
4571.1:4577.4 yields 29.5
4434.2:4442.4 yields 25.1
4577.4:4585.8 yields 28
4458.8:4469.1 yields 25.9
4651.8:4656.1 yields 28.7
